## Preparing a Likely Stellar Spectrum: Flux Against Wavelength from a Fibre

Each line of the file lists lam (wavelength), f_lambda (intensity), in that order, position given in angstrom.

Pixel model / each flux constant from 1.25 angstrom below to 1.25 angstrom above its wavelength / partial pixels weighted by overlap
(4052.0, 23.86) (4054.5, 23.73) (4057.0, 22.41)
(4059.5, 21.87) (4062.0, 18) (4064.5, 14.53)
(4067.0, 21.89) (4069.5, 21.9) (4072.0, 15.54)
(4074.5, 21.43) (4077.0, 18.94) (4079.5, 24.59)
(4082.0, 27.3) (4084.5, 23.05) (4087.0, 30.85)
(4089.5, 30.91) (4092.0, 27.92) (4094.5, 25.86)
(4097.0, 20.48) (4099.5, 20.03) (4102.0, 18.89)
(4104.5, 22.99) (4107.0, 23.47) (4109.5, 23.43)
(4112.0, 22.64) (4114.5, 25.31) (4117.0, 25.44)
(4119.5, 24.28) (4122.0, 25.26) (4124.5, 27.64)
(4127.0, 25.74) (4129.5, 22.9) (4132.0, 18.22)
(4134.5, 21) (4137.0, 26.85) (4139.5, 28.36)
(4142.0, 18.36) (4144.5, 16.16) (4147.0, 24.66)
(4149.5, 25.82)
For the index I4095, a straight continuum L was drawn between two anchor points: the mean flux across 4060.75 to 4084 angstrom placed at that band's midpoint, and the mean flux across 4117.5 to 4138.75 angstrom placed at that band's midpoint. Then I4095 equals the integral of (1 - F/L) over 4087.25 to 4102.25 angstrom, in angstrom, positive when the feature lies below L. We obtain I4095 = -2.0 angstrom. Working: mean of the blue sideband 20.5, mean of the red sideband 24.1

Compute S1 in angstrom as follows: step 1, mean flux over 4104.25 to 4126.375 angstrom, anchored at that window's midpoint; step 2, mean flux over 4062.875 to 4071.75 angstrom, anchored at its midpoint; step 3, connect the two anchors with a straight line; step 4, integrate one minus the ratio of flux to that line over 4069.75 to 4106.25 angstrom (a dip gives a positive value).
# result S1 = -3.6 angstrom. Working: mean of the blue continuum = 18.9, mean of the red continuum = 24.6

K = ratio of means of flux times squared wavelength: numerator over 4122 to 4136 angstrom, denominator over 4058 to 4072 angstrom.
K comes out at 1.25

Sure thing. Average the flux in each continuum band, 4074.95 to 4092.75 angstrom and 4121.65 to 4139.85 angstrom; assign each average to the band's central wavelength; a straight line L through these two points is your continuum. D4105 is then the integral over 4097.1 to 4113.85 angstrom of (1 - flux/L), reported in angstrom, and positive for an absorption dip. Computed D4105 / 2.2 angstrom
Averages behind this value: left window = 26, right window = 24.3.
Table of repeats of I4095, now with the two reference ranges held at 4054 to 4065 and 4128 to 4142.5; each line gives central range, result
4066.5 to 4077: 0.4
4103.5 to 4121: -1.5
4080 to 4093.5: -4.2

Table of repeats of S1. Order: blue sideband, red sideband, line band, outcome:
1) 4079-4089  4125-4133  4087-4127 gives 0.5 angstrom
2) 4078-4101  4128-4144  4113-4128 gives -1.4 angstrom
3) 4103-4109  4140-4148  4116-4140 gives -3.3 angstrom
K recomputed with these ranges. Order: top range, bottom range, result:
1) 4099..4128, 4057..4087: 1.14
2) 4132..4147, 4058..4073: 1.20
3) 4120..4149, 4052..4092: 1.06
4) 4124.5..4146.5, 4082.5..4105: 0.93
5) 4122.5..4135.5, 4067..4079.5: 1.18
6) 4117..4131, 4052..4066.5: 1.26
